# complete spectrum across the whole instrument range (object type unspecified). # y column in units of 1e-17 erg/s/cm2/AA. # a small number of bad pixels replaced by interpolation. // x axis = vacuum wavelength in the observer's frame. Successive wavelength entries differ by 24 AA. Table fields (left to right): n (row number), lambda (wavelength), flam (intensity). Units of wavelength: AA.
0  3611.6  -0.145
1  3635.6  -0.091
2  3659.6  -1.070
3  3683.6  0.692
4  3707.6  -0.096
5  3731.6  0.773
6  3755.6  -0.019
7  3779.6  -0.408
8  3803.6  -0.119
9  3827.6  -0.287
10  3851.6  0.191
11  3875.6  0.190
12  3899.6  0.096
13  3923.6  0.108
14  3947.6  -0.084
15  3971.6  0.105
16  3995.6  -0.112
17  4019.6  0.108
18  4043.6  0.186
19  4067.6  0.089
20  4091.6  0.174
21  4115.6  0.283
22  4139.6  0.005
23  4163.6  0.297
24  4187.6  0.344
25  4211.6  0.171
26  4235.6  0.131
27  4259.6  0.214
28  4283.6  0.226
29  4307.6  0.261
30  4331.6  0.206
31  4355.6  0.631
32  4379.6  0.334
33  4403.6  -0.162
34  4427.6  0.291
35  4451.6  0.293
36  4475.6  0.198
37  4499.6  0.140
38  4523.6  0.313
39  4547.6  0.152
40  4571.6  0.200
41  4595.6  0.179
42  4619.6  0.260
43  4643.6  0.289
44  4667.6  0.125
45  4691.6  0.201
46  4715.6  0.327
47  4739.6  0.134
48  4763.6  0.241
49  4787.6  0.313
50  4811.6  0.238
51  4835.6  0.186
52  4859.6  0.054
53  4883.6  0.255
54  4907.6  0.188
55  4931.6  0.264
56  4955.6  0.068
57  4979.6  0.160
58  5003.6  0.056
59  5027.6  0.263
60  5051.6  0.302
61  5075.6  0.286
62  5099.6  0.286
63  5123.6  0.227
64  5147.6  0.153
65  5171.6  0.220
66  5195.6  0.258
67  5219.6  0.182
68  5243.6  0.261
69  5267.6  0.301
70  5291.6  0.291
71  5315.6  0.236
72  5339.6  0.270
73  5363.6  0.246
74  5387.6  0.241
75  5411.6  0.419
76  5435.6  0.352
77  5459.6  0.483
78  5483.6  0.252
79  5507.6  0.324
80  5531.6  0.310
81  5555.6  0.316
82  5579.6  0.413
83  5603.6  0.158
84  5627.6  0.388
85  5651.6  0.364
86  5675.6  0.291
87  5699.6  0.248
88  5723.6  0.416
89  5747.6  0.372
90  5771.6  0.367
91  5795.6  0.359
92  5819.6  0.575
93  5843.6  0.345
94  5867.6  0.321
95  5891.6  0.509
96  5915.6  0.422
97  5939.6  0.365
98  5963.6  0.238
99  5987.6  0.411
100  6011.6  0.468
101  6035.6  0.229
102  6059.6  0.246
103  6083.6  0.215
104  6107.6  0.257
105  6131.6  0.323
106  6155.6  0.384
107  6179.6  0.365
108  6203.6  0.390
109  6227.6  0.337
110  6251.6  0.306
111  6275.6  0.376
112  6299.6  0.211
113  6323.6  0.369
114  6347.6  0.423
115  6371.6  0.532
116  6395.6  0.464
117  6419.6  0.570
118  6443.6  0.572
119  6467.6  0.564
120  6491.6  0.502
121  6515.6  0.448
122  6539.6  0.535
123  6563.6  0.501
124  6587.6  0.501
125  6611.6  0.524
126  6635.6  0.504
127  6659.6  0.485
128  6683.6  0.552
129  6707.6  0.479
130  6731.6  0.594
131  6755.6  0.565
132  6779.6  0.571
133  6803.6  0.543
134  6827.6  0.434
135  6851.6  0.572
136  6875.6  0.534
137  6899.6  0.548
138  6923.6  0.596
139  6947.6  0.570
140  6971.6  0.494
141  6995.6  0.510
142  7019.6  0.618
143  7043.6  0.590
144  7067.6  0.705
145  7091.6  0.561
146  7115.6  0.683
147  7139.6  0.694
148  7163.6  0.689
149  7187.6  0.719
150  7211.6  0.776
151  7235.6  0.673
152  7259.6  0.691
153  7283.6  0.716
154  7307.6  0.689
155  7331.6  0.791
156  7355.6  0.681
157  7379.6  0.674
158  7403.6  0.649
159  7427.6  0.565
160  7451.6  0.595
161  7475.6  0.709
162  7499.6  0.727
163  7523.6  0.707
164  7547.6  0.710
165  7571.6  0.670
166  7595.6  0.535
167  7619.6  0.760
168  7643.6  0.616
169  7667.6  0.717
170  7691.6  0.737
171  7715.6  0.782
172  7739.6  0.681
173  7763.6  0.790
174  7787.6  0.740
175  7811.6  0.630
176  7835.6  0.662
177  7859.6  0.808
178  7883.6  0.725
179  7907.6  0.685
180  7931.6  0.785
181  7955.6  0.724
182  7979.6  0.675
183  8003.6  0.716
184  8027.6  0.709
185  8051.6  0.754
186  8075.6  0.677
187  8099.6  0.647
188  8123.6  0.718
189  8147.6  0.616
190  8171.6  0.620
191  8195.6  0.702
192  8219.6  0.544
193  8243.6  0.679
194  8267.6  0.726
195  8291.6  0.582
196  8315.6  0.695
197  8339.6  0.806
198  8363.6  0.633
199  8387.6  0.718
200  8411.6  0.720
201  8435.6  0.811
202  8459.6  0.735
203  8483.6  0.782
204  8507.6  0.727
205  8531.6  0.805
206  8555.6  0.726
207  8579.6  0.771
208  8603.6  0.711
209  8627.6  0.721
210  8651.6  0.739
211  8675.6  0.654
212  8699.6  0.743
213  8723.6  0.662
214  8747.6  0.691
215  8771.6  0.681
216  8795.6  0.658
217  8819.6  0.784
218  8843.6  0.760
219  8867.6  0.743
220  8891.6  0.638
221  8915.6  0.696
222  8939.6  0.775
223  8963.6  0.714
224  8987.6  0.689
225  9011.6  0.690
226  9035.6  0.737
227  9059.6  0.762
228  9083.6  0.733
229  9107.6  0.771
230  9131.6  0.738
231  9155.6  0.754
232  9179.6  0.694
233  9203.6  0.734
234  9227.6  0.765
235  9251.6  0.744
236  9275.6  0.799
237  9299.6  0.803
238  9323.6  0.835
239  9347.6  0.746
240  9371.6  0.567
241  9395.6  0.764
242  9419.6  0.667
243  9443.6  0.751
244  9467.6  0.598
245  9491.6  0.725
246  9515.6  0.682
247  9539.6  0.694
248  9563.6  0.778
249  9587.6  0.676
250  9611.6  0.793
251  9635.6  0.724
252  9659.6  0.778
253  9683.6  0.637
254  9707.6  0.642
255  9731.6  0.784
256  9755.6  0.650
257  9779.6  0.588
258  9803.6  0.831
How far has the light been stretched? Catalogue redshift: 0.589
